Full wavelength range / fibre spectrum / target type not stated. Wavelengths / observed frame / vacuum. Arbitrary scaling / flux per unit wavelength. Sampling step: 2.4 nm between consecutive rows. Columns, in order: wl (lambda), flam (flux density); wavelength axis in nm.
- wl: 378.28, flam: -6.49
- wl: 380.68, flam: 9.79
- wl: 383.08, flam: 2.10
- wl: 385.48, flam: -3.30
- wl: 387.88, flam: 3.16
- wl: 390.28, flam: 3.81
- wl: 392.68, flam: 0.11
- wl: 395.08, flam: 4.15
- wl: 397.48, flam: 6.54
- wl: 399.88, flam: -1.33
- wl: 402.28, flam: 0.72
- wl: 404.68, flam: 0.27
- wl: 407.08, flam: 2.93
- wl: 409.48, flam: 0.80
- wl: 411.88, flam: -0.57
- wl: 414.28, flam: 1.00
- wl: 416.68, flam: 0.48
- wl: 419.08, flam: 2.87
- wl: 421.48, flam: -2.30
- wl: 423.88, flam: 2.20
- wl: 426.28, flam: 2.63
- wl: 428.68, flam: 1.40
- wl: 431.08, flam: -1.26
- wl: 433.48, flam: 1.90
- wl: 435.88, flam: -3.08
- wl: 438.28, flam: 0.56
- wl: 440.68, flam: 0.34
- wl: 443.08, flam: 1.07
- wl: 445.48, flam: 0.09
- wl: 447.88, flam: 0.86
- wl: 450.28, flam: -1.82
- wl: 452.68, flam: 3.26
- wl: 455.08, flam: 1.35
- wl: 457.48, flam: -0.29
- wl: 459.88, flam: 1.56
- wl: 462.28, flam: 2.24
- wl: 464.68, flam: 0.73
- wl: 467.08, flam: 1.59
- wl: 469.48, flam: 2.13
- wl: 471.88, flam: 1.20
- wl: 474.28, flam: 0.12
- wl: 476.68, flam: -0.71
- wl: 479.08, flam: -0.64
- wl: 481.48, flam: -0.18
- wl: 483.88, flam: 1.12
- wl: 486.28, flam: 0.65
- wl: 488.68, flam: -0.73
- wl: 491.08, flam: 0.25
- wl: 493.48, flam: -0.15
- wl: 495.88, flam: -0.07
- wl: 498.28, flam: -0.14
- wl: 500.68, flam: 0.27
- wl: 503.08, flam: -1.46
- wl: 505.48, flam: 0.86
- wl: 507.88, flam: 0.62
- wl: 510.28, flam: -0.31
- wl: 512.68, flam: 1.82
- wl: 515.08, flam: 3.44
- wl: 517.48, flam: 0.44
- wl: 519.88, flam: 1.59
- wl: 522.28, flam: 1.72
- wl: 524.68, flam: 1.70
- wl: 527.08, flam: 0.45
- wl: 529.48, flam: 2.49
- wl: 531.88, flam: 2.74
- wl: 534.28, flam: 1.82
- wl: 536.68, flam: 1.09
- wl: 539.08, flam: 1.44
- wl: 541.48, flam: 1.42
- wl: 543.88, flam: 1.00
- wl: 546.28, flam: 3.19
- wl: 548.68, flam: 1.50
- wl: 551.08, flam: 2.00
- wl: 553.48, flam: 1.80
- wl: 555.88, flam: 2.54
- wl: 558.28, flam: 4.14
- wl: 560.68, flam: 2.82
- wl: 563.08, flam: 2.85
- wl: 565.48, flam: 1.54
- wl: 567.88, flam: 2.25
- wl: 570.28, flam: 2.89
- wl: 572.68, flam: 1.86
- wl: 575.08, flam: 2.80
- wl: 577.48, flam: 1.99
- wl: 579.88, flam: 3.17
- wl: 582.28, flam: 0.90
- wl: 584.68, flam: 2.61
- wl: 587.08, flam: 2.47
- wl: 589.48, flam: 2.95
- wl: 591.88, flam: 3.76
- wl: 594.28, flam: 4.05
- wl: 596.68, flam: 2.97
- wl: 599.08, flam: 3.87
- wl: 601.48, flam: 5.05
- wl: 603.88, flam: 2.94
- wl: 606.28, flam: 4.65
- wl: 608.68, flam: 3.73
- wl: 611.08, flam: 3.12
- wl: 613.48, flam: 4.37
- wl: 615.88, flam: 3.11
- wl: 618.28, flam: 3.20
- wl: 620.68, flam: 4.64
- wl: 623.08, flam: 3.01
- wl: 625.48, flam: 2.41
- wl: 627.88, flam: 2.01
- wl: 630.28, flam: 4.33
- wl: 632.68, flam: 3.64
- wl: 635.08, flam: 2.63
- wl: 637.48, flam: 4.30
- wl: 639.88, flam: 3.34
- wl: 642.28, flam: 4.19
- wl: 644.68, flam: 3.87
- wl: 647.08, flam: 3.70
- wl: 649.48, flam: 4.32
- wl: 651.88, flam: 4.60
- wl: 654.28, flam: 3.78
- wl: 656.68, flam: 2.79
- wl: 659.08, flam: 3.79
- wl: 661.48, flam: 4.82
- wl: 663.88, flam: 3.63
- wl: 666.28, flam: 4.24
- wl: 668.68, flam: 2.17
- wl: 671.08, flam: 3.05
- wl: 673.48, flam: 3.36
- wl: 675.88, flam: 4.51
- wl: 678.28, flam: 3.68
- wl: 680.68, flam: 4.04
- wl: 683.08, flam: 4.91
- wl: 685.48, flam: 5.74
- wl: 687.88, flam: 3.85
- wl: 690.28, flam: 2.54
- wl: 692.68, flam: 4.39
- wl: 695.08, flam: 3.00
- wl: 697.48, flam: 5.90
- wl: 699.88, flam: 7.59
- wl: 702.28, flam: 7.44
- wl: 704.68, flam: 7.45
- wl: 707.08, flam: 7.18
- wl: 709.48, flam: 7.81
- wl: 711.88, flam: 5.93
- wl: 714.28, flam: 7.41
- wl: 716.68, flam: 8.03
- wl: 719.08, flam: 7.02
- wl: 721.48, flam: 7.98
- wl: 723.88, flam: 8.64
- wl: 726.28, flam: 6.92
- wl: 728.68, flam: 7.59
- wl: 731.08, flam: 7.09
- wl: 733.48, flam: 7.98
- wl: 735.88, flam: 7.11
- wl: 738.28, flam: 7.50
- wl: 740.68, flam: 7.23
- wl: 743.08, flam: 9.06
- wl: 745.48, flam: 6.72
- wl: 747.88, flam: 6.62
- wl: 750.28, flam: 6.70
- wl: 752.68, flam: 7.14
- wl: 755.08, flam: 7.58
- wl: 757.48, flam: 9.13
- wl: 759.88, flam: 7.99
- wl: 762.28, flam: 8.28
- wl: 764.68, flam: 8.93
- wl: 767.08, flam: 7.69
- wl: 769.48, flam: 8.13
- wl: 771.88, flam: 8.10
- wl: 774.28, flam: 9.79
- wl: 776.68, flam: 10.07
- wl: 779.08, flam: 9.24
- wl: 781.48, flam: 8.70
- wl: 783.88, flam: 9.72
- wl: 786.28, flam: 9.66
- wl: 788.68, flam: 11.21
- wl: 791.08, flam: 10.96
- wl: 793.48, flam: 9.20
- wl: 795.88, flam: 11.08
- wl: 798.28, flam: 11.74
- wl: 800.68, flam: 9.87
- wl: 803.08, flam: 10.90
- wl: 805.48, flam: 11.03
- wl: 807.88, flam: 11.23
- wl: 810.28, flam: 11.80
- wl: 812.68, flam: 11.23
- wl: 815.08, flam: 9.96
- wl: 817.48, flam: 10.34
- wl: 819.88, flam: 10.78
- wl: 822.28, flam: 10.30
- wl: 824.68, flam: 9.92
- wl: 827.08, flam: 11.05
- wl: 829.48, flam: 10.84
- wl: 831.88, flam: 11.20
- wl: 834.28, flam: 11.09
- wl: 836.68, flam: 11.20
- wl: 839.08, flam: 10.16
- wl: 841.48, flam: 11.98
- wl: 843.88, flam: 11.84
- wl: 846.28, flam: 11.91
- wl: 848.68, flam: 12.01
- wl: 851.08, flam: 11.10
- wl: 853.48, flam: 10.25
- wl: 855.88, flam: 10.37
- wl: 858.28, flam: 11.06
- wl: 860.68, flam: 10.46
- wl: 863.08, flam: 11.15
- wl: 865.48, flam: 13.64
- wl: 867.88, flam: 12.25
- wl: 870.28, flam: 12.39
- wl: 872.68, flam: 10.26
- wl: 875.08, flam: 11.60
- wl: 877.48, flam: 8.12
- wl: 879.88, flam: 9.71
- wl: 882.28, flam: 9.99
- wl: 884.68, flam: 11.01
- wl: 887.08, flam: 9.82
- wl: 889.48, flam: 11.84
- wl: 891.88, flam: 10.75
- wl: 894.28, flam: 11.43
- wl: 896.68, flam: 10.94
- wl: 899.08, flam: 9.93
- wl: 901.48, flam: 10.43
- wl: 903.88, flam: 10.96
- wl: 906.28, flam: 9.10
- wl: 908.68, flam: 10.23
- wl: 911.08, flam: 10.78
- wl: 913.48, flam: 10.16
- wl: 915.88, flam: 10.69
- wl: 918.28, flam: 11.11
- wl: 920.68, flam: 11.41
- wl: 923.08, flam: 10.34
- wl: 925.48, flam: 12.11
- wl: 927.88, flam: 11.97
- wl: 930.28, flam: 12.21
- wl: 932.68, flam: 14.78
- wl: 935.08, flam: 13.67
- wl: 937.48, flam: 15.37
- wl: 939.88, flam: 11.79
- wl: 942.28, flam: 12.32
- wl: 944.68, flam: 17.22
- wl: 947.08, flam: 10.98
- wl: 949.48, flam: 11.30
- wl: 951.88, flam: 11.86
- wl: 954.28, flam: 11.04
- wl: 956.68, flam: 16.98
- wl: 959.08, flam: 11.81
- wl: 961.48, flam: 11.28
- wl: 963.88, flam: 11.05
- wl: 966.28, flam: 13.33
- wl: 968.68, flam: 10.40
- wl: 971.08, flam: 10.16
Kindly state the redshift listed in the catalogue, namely 0.75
